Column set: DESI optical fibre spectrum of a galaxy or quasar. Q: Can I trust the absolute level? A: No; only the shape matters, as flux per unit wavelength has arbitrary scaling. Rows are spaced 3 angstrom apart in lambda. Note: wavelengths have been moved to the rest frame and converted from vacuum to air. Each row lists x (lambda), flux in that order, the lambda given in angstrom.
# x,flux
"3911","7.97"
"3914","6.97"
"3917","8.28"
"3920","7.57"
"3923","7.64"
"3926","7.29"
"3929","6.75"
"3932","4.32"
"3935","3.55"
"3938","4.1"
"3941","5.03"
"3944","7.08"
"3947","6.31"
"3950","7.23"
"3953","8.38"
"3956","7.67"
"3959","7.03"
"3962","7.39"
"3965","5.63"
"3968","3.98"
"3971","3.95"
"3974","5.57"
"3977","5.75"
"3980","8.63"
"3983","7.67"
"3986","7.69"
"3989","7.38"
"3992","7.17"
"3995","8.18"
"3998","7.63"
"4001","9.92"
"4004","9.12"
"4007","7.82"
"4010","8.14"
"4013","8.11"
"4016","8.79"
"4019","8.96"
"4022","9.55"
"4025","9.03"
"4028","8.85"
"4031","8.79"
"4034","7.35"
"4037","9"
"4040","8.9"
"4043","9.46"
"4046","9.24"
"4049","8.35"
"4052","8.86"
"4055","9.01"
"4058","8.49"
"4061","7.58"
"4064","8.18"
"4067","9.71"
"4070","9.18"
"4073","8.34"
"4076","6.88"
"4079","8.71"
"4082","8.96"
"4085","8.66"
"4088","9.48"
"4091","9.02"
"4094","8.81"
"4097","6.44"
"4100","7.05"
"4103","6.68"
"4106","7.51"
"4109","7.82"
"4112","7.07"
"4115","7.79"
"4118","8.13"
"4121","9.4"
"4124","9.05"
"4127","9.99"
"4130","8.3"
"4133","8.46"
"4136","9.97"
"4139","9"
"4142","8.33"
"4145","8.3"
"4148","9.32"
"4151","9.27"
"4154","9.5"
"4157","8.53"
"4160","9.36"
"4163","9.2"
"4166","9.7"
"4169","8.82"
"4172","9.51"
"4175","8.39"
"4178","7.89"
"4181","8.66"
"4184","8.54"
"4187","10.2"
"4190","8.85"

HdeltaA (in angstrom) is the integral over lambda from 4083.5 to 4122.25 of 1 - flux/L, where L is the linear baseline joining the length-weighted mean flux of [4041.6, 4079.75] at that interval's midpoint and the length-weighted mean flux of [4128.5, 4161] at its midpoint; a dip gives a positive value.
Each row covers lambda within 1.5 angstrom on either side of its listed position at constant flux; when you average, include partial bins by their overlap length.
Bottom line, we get 3.50 angstrom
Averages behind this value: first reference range 8.61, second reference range 8.93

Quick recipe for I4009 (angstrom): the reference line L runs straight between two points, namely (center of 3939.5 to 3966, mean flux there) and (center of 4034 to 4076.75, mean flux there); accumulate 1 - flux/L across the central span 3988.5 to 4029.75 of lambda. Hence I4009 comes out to -3.4 angstrom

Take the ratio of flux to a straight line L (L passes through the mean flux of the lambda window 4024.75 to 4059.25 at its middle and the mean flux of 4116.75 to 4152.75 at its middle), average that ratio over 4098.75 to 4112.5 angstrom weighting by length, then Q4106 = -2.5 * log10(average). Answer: 0.22 mag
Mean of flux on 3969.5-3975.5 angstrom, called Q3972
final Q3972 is 4.76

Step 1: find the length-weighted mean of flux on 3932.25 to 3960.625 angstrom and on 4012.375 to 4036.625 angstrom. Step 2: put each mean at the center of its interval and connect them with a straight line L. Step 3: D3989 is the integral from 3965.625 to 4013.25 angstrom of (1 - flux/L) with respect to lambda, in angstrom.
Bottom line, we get 2.43 angstrom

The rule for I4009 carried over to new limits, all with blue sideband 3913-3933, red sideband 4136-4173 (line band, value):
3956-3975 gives 4.2 angstrom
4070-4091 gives -0.4 angstrom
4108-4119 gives 1.3 angstrom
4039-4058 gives -1.8 angstrom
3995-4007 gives -1.4 angstrom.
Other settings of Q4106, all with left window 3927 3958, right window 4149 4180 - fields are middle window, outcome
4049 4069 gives -0.14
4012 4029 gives -0.24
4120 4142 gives -0.07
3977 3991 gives -0.15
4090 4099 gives 0.01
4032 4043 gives -0.17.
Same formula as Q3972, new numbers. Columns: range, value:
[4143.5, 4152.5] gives 8.96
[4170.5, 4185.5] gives 8.6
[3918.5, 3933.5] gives 6.71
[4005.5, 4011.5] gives 7.98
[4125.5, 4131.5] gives 9.15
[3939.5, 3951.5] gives 6.41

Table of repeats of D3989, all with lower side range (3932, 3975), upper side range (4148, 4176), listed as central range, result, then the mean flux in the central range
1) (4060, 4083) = -2.1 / 8.45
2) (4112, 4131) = -0.3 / 8.65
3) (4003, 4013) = -2.3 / 8.28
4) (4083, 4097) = -1.2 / 8.72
